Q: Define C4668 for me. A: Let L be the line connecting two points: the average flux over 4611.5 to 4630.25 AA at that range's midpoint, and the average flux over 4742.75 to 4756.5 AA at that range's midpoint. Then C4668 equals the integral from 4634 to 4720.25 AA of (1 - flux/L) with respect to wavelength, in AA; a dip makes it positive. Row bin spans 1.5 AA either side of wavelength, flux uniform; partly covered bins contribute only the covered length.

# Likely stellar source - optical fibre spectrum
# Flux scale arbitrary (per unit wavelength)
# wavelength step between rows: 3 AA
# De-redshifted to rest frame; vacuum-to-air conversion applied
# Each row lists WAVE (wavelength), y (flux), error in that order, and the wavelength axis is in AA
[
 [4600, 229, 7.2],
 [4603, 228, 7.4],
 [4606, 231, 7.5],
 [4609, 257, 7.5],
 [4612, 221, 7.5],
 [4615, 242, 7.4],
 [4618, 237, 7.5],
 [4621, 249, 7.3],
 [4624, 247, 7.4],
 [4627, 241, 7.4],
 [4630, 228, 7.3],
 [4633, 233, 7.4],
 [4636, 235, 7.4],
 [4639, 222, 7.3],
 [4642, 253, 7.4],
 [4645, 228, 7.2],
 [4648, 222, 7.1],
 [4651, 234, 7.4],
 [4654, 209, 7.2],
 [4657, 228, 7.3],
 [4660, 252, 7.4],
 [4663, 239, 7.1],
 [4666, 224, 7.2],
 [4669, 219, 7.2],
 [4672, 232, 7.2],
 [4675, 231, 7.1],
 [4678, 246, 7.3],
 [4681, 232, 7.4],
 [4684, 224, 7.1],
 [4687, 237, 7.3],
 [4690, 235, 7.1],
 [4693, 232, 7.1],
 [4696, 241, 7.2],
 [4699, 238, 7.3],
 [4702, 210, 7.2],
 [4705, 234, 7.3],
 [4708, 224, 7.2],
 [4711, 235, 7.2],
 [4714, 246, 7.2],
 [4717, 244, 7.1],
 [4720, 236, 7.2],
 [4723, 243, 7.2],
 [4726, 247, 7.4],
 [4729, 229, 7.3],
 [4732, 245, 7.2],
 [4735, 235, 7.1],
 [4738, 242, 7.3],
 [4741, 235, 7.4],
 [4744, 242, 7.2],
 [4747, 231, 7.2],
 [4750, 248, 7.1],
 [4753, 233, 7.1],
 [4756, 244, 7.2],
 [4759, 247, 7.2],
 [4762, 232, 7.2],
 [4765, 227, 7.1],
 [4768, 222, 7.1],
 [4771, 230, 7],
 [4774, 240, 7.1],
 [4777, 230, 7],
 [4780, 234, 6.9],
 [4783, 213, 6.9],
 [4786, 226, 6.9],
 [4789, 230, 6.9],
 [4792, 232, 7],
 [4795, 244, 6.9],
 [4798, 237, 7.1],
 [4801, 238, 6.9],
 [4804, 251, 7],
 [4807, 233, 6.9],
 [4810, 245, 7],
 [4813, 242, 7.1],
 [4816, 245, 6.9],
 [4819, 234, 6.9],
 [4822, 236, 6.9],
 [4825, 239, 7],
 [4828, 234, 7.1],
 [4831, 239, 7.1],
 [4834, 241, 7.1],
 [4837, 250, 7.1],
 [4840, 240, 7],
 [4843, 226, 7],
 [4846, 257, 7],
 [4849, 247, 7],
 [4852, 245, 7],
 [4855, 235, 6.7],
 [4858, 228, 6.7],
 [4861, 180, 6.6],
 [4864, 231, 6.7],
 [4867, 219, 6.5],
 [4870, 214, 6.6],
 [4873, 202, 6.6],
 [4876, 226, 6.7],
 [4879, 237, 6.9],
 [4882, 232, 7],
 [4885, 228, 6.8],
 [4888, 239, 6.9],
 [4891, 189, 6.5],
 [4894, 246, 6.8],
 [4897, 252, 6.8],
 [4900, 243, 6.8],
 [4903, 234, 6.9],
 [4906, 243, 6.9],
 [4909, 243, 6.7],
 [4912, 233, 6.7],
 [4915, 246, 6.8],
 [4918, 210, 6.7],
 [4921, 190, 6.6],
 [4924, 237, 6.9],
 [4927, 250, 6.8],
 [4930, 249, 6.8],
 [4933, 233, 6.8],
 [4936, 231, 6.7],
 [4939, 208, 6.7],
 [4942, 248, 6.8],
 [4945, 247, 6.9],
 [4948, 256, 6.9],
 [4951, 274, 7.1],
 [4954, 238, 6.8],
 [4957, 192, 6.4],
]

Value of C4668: 2.5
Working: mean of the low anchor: 239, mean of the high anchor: 239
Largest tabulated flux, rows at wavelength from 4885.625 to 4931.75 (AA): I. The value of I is 252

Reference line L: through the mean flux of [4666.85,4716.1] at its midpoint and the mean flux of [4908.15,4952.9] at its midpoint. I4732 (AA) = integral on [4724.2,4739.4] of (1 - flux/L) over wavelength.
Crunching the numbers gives -0.4 AA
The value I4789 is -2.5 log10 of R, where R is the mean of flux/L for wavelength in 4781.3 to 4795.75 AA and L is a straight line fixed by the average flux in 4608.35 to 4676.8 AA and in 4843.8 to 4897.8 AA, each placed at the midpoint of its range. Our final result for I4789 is 0.01 mag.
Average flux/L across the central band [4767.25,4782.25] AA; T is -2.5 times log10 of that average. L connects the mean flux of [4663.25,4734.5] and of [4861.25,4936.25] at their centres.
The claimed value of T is 0.01 mag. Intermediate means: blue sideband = 234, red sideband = 229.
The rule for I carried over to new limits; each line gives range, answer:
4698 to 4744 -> 247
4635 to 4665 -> 253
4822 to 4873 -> 257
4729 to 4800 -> 248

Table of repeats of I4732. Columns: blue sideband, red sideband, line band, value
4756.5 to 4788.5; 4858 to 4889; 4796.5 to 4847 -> -3.2 AA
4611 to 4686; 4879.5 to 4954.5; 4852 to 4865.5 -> 0.8 AA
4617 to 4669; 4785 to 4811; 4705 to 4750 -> -0.5 AA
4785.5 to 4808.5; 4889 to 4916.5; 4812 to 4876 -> 1.2 AA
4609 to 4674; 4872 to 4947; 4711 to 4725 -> -0.5 AA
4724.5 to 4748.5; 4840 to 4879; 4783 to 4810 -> -0.3 AA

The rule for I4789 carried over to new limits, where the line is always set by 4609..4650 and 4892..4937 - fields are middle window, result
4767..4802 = 0.02 mag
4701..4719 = 0.01 mag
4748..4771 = 0.00 mag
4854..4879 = 0.09 mag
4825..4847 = -0.02 mag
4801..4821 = -0.03 mag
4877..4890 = 0.02 mag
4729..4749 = -0.01 mag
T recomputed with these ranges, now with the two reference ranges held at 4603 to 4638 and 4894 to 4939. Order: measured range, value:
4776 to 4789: 0.05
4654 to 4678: 0.03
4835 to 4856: -0.03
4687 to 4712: 0.03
